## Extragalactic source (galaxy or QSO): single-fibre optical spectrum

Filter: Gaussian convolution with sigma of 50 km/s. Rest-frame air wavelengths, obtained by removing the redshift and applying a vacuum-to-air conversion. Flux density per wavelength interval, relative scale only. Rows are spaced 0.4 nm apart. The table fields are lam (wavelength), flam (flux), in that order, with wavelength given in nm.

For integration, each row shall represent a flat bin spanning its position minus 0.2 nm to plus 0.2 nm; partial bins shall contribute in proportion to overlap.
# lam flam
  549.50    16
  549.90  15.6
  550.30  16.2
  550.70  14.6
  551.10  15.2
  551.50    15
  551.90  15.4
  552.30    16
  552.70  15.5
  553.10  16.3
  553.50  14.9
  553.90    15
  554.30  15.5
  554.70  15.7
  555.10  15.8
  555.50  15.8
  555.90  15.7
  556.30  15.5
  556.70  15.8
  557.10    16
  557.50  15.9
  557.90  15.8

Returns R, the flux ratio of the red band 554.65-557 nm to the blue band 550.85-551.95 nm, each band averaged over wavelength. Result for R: 1.0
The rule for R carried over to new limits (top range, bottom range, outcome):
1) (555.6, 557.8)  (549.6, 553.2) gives 1.02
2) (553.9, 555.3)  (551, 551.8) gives 1.03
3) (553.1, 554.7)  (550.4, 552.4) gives 1.01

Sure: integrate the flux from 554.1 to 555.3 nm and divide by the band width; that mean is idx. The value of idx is 15.7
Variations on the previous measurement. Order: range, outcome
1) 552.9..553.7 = 15.6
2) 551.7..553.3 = 15.8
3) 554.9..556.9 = 15.7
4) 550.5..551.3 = 14.9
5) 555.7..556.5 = 15.6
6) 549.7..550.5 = 15.9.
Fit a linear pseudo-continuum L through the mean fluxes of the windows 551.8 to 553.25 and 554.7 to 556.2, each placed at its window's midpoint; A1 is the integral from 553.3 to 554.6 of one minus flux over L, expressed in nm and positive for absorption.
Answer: 0.05 nm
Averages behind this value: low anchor 15.8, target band 15.2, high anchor 15.7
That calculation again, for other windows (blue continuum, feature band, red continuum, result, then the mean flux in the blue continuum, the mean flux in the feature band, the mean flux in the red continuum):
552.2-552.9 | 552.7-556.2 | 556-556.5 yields 0.01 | 15.7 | 15.6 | 15.5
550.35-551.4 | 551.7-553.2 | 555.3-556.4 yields -0.05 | 15.1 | 15.8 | 15.7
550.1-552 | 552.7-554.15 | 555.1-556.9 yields 0.01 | 15.3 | 15.4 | 15.7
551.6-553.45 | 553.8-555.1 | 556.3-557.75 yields 0.02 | 15.7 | 15.5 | 15.8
